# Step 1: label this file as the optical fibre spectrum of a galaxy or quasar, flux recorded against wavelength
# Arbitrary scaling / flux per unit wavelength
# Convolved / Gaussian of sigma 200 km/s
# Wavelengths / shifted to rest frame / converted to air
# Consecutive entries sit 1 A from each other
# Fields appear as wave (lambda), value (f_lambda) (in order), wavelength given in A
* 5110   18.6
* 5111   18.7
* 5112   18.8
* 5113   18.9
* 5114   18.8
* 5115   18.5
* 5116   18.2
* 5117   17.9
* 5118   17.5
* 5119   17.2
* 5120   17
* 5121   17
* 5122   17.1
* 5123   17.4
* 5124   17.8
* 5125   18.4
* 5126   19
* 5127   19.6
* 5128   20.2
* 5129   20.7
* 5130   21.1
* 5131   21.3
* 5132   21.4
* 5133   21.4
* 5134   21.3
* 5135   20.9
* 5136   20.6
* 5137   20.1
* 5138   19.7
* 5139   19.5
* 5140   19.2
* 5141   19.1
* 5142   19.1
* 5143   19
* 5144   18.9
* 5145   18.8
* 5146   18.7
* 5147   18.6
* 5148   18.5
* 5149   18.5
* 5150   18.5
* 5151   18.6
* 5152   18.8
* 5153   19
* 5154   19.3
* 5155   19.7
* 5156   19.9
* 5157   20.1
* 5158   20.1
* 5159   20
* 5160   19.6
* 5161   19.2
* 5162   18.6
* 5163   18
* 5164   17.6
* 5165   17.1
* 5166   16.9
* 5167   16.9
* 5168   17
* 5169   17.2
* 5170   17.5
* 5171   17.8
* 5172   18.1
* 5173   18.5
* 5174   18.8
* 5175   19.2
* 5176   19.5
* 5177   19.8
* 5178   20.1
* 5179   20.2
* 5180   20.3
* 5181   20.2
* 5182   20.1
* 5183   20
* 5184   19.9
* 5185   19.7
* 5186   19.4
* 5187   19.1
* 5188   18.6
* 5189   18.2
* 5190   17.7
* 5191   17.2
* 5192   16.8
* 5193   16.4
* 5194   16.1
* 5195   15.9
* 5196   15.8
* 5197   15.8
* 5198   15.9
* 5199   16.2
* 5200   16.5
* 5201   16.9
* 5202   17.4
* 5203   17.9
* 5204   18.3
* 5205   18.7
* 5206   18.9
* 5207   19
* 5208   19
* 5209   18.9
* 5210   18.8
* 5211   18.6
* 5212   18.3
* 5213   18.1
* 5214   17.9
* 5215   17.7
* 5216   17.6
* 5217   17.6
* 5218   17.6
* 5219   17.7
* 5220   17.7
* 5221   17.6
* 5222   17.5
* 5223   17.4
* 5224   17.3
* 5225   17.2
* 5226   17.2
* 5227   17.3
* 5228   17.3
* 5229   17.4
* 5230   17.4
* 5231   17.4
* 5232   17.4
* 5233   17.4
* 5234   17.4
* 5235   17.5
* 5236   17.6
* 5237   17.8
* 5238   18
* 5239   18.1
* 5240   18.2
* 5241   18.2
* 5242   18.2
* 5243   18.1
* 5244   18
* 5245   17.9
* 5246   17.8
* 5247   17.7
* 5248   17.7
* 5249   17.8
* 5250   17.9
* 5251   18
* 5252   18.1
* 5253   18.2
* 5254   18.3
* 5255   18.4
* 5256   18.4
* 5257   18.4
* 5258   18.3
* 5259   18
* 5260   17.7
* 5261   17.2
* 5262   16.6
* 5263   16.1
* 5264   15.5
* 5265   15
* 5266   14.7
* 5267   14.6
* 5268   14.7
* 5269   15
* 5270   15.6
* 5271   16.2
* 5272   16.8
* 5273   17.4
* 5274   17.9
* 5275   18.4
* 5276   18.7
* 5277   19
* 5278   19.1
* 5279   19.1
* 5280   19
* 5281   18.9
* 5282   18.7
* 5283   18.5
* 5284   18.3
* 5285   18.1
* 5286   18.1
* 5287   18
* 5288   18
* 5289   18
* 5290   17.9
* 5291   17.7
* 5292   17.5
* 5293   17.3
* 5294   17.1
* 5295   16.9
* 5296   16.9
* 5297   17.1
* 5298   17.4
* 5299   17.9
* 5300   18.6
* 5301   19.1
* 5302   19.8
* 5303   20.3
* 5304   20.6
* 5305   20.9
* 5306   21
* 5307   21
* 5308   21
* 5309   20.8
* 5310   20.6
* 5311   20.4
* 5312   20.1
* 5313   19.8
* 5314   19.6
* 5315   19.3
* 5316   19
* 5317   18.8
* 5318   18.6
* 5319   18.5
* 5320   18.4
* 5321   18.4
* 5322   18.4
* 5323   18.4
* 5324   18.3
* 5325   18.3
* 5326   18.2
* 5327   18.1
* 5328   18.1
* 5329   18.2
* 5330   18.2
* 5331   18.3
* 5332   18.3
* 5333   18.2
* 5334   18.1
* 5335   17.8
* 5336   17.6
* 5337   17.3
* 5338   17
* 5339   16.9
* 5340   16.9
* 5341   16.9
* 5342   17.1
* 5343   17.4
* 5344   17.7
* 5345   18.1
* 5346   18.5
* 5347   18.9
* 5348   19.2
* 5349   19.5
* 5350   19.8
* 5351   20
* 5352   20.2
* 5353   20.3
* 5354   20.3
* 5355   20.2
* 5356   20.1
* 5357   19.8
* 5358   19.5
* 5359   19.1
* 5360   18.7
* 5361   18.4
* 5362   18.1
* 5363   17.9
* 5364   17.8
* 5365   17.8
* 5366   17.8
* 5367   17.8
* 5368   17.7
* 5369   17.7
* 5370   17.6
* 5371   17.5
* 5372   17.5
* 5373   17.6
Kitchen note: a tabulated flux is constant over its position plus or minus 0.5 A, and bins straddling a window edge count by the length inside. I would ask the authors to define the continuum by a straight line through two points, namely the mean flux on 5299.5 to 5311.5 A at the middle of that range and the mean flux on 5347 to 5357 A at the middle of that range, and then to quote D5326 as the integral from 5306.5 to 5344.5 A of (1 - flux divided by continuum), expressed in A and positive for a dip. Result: 3.1 A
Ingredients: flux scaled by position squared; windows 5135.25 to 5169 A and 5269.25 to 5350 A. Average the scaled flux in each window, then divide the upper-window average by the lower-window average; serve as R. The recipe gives 1.0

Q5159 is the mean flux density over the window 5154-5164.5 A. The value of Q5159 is 19.3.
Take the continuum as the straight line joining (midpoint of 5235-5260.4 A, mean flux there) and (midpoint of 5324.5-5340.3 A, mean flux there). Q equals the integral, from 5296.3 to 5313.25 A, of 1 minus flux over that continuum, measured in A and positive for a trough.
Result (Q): -1.7 A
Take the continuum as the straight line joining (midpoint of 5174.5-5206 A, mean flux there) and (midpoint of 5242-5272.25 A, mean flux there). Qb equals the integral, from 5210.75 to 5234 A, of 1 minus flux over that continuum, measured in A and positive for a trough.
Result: 0.1 A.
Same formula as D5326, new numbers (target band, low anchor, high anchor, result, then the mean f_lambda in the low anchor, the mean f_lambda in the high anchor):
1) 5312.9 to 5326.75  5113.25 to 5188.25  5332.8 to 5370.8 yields -0.12 A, 19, 18.4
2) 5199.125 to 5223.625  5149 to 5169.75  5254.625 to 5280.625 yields -0.08 A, 18.6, 17.1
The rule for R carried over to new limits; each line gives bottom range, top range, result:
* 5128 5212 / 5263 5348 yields 1.02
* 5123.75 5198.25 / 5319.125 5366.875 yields 1.05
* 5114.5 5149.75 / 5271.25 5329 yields 1.04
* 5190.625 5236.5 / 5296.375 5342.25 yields 1.12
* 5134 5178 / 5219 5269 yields 0.95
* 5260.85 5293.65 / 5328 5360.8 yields 1.10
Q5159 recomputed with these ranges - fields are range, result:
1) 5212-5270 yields 17.4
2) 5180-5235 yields 17.8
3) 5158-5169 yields 18.1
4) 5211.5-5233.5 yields 17.5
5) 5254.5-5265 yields 17.3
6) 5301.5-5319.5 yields 20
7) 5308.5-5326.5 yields 19.1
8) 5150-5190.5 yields 18.9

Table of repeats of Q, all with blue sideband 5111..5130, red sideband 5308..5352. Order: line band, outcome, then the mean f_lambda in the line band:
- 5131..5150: -1.3 A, 19.6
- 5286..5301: 0.7 A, 17.7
